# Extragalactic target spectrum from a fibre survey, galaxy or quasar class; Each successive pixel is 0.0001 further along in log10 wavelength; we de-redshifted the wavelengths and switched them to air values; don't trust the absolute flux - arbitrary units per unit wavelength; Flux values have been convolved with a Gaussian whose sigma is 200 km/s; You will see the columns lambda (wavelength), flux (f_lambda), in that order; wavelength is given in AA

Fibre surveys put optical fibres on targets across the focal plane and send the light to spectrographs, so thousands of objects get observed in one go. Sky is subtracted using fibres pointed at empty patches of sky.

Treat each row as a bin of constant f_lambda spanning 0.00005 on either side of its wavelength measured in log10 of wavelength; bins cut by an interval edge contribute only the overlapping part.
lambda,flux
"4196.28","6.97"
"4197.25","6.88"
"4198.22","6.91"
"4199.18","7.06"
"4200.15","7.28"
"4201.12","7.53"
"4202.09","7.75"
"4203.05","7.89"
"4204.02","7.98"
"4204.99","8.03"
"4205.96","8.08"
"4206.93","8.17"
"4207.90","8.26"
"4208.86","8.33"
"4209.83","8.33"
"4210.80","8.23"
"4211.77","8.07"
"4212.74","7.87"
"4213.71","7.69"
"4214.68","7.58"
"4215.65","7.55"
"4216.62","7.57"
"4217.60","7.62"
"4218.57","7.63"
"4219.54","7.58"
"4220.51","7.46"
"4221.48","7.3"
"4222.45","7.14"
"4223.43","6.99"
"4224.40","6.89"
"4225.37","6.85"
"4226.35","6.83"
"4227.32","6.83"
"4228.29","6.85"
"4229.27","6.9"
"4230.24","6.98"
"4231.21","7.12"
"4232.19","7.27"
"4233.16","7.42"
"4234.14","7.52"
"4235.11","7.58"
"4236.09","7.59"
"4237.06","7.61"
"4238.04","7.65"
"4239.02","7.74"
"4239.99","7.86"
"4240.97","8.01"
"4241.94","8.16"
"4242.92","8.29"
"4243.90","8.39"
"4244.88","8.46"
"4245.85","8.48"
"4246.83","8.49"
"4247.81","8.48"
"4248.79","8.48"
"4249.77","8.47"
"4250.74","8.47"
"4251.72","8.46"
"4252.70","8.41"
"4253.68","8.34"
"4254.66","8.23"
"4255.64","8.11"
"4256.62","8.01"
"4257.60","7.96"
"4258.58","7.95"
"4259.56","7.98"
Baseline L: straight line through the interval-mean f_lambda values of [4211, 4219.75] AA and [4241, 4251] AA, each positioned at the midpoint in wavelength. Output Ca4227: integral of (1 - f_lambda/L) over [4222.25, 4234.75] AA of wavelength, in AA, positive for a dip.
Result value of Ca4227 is 1.5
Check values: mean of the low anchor 7.7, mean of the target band 7.05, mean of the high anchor 8.4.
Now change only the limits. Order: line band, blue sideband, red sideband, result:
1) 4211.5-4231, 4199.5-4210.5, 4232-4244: 1.4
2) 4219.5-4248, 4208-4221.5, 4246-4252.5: 2.2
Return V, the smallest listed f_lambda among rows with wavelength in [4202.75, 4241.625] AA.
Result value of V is 6.83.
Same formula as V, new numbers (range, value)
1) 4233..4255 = 7.42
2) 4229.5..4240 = 6.98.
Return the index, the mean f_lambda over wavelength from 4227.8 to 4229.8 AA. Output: 6.88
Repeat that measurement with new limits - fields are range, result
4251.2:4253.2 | 8.42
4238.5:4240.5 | 7.79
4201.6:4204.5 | 7.88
